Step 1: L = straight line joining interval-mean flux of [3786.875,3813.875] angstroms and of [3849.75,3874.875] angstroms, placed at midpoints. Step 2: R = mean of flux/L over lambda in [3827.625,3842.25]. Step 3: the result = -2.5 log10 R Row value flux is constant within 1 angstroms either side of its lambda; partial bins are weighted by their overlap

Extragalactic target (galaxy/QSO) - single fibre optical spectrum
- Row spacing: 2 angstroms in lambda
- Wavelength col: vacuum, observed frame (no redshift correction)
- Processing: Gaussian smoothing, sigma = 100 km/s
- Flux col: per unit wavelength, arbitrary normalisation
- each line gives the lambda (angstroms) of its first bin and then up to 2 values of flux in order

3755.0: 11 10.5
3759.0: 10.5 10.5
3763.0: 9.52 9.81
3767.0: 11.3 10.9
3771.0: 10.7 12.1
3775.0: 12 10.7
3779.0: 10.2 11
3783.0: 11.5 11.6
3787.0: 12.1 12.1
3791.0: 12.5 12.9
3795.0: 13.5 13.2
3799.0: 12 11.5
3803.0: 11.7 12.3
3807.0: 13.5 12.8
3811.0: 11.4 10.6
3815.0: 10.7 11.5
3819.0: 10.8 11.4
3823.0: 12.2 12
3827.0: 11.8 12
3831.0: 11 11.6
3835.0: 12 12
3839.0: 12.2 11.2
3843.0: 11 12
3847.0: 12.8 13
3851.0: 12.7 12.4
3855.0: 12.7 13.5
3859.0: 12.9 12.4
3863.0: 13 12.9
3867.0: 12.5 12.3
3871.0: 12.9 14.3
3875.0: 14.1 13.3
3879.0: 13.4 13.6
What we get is 0.08 mag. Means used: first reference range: 12.3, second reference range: 12.9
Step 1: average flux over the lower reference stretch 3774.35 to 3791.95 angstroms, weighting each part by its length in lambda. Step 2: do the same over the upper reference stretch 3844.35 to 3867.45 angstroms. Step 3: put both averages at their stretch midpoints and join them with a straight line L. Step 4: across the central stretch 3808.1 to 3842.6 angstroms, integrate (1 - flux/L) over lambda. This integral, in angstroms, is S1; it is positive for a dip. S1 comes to 1.8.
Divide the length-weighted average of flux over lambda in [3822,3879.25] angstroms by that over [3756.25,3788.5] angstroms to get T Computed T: 1.14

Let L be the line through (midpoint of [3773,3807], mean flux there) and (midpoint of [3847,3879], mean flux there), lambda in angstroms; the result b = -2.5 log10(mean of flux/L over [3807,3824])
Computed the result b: 0.07 mag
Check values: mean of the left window 12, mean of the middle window 11.5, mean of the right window 13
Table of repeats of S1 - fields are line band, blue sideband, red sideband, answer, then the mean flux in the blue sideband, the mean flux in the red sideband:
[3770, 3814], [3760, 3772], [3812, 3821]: -4.9 angstroms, 10.5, 11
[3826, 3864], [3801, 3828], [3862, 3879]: 0.9 angstroms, 11.7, 13.2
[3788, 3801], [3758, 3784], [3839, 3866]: -1.5 angstroms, 10.8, 12.5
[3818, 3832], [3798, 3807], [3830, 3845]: 0.2 angstroms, 12.1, 11.6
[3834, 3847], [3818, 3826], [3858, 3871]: 0.3 angstroms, 11.6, 12.7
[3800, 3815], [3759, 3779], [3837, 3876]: -0.4 angstroms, 10.8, 12.7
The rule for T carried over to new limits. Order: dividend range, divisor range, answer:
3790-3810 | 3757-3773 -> 1.19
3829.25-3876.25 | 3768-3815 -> 1.06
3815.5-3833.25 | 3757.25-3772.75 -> 1.10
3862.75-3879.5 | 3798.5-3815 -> 1.11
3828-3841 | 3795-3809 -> 0.94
